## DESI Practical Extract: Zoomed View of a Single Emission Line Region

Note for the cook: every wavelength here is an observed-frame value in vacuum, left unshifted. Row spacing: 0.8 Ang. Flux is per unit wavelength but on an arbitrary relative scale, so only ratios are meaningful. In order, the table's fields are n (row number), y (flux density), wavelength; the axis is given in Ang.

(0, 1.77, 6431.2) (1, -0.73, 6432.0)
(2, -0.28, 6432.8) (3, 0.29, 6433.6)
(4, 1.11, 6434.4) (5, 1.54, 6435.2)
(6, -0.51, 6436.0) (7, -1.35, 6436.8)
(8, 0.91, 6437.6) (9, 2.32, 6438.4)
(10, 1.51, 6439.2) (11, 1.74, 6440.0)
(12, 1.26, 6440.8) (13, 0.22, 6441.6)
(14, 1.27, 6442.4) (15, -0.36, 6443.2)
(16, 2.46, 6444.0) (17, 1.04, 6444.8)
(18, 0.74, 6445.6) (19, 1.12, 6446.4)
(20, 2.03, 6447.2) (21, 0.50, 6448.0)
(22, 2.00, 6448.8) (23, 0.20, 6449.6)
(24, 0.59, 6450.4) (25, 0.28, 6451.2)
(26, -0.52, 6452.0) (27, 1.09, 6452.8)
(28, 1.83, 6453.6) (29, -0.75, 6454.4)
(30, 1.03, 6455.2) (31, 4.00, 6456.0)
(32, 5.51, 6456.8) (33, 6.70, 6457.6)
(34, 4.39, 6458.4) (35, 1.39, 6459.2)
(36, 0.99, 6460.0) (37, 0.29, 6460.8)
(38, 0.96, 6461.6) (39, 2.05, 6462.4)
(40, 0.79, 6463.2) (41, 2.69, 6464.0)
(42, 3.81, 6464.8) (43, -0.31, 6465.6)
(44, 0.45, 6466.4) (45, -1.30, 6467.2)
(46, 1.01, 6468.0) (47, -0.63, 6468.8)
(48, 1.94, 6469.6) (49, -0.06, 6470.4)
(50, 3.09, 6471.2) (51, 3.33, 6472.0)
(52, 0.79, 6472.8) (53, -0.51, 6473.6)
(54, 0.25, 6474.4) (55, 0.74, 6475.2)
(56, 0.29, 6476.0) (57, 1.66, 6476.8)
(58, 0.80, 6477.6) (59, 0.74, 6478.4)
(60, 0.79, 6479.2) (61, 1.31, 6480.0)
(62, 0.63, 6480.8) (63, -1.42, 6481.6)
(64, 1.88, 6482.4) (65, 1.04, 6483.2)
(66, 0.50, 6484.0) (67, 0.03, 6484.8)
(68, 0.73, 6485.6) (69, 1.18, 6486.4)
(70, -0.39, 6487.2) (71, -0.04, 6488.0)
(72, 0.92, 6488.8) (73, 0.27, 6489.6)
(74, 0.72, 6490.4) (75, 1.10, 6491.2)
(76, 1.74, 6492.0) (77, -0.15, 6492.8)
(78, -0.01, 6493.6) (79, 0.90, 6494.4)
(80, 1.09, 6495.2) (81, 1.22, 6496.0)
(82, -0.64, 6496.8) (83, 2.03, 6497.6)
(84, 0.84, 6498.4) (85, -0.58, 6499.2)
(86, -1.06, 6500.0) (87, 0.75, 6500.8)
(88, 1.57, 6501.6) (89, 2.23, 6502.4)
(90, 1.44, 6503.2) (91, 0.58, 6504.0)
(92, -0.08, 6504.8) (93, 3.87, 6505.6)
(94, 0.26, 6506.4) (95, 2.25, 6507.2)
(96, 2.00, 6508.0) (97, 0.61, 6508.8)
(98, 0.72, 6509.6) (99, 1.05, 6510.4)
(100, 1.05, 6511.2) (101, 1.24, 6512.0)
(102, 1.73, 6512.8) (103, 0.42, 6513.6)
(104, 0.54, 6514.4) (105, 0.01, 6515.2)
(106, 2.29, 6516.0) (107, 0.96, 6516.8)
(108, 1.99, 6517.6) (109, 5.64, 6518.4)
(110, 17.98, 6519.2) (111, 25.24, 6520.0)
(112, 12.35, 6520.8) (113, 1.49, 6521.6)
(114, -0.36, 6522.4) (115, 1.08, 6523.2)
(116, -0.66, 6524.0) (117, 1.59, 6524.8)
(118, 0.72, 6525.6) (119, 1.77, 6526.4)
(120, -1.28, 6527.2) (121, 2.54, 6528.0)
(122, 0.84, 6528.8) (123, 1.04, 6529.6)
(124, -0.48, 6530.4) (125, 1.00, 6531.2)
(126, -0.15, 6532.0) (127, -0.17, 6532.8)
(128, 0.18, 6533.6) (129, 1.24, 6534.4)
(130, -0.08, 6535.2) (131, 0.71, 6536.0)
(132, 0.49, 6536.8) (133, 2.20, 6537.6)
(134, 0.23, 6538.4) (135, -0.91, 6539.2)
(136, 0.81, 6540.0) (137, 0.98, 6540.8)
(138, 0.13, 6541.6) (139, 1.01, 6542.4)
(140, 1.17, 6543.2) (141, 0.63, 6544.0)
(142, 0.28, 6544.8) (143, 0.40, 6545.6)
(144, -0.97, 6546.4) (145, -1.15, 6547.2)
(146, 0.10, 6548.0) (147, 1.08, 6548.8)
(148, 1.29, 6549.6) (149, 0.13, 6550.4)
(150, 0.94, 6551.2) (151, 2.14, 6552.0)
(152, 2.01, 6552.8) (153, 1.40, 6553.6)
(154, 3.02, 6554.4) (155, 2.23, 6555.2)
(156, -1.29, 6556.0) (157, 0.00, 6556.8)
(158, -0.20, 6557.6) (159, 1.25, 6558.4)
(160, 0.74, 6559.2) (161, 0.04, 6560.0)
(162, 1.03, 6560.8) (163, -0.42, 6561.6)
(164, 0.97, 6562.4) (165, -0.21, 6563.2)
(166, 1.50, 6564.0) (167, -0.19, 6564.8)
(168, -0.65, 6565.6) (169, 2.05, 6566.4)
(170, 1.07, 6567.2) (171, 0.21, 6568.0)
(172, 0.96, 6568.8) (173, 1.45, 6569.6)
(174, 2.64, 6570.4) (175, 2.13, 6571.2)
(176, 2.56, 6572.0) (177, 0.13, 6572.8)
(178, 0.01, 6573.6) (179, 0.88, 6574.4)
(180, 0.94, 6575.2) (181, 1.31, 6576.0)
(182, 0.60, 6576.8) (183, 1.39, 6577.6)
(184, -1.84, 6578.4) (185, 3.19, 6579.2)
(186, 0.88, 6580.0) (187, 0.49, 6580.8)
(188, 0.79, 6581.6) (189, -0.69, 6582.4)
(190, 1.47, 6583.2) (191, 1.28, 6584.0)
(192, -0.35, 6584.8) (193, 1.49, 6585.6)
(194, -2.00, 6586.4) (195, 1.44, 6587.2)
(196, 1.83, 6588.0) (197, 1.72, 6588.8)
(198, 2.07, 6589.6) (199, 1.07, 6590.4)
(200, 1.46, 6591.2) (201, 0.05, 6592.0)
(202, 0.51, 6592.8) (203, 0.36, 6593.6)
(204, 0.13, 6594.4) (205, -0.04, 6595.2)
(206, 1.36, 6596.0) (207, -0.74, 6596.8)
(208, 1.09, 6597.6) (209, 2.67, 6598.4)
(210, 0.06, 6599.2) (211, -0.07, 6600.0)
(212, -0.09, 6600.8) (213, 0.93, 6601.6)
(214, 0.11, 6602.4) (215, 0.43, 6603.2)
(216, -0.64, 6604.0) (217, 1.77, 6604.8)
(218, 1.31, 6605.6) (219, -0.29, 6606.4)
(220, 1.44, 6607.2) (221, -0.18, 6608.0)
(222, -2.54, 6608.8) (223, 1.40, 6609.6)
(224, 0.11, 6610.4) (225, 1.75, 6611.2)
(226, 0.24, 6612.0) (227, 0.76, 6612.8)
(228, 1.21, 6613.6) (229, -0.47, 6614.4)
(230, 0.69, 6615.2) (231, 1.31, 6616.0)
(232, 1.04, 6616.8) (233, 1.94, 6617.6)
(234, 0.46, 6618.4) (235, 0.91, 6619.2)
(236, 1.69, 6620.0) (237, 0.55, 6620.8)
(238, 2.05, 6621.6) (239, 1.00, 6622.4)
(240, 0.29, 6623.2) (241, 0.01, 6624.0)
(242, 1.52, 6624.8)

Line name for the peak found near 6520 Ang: [O III] 5007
